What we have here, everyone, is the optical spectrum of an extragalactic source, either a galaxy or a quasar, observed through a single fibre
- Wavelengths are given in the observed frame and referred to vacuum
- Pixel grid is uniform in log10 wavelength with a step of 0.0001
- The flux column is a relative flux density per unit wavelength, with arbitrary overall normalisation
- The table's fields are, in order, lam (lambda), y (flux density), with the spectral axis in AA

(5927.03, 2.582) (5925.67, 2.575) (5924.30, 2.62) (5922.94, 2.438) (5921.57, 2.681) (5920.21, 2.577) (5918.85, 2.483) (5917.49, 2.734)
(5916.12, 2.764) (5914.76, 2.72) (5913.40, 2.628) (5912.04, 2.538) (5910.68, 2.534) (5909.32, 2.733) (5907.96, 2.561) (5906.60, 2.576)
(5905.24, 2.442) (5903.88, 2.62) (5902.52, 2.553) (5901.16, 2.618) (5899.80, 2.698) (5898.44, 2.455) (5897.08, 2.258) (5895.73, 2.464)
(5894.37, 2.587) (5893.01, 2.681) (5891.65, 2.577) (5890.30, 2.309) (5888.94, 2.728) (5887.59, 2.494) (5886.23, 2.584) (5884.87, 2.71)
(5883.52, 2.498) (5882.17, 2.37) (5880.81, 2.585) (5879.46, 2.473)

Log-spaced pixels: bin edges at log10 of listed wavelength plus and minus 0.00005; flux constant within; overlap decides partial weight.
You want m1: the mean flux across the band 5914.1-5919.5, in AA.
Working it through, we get 2.67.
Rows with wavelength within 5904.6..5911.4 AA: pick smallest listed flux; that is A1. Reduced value 2.442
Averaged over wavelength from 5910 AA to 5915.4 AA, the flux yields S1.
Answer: 2.61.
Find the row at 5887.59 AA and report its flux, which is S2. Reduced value 2.494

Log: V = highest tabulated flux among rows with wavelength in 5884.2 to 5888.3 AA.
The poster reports 2.71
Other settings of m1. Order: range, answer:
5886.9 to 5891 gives 2.51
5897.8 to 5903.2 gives 2.58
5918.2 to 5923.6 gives 2.55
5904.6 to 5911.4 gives 2.57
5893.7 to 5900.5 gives 2.49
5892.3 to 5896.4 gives 2.57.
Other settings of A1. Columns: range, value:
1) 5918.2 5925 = 2.438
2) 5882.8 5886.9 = 2.498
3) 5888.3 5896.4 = 2.309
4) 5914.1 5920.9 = 2.483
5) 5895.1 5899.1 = 2.258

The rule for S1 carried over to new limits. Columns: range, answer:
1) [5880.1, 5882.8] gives 2.48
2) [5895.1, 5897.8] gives 2.37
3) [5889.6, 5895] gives 2.54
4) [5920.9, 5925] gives 2.57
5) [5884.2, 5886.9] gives 2.64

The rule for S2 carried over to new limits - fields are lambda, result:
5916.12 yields 2.764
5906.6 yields 2.576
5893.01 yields 2.681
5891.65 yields 2.577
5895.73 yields 2.464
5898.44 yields 2.455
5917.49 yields 2.734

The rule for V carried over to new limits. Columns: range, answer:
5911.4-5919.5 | 2.764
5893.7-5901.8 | 2.698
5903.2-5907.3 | 2.62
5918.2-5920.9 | 2.577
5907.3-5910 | 2.733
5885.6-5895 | 2.728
